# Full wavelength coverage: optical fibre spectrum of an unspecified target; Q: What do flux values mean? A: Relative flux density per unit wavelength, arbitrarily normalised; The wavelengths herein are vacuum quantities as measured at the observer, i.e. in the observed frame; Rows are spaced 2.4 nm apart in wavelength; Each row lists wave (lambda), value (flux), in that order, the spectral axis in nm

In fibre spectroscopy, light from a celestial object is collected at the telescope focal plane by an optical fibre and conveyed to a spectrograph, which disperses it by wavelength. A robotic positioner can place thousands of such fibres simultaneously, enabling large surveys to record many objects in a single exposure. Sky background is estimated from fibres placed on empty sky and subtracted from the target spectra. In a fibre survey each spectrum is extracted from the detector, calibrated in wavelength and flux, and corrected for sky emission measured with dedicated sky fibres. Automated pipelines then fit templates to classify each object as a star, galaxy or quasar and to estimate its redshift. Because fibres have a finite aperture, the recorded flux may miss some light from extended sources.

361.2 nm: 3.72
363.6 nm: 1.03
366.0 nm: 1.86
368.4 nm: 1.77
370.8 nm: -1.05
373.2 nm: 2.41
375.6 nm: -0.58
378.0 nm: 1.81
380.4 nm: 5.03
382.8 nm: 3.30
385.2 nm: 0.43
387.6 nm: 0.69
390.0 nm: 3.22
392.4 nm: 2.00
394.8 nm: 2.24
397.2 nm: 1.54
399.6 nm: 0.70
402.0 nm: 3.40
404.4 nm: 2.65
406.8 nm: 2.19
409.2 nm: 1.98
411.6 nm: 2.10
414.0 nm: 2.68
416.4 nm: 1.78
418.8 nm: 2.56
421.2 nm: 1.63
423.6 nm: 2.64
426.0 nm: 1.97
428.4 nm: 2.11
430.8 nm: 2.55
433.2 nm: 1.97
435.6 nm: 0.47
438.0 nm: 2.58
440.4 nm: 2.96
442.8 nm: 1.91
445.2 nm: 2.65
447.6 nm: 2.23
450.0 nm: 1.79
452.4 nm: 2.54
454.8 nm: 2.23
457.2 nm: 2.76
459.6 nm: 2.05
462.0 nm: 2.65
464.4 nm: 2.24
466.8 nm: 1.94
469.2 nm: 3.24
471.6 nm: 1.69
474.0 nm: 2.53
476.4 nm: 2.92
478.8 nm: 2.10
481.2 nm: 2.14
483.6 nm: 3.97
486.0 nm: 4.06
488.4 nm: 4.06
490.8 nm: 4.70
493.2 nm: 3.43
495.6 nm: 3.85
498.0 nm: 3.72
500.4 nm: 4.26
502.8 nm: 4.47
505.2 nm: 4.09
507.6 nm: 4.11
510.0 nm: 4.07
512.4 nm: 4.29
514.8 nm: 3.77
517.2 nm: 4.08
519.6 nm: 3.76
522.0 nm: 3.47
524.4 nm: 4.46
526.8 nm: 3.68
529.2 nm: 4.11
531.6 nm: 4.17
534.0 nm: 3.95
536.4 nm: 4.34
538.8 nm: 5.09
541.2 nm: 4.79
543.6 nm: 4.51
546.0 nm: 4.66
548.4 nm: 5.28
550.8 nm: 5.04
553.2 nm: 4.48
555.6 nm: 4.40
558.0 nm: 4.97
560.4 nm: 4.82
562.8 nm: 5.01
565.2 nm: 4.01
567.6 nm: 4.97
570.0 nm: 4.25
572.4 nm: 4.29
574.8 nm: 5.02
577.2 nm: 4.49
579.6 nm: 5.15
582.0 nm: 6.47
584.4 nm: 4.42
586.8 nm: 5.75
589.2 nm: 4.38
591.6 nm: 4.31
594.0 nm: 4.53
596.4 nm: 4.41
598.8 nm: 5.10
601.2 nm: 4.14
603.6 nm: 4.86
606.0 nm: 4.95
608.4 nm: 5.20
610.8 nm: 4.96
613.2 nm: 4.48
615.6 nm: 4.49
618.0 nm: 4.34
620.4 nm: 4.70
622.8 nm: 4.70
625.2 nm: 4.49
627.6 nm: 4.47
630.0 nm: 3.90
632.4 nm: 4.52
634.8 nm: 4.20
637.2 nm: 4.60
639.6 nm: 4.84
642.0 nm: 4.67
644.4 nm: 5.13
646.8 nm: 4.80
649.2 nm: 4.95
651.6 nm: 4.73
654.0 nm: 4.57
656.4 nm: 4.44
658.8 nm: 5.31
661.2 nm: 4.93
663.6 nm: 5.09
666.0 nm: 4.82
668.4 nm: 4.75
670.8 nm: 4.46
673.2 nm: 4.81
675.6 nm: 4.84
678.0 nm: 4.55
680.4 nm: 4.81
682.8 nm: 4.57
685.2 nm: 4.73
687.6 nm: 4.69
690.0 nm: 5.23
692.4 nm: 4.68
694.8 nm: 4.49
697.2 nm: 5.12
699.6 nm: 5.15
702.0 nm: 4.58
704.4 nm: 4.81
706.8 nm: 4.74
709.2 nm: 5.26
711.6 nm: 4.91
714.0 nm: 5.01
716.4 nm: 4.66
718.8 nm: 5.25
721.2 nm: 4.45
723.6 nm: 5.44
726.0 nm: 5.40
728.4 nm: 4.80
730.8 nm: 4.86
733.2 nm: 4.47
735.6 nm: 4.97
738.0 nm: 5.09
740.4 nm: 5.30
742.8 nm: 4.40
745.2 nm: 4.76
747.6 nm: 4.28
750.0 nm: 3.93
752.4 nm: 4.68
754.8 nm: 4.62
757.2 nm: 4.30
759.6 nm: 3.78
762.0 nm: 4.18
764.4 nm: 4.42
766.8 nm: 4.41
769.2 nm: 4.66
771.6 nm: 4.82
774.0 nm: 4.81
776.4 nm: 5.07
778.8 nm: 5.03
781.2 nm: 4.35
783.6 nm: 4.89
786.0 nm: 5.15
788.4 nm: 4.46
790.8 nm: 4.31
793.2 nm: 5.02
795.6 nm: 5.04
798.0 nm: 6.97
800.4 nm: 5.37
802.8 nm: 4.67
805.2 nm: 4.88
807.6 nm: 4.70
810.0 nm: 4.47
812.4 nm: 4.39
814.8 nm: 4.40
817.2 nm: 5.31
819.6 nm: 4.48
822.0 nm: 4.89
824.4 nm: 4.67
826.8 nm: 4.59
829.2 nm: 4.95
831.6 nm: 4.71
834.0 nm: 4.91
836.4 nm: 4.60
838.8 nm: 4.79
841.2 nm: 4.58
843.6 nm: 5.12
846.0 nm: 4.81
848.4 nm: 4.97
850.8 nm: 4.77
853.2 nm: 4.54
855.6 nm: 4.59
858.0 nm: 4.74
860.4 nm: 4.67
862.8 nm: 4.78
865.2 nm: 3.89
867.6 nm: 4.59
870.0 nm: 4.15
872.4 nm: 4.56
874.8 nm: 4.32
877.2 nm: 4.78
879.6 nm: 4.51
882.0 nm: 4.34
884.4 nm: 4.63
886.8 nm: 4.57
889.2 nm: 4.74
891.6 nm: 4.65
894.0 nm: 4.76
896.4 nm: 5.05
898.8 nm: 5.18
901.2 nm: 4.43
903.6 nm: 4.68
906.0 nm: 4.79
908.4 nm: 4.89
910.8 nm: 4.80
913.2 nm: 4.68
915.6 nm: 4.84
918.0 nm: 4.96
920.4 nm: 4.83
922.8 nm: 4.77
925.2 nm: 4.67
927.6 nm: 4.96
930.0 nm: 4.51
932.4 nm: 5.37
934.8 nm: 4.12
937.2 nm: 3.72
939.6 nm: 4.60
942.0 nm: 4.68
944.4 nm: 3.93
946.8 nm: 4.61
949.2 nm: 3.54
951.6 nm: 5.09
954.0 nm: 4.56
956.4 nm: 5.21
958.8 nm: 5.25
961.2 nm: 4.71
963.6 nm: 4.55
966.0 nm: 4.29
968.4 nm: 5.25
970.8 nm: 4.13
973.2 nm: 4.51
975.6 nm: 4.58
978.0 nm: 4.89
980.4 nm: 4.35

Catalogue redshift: 0.215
